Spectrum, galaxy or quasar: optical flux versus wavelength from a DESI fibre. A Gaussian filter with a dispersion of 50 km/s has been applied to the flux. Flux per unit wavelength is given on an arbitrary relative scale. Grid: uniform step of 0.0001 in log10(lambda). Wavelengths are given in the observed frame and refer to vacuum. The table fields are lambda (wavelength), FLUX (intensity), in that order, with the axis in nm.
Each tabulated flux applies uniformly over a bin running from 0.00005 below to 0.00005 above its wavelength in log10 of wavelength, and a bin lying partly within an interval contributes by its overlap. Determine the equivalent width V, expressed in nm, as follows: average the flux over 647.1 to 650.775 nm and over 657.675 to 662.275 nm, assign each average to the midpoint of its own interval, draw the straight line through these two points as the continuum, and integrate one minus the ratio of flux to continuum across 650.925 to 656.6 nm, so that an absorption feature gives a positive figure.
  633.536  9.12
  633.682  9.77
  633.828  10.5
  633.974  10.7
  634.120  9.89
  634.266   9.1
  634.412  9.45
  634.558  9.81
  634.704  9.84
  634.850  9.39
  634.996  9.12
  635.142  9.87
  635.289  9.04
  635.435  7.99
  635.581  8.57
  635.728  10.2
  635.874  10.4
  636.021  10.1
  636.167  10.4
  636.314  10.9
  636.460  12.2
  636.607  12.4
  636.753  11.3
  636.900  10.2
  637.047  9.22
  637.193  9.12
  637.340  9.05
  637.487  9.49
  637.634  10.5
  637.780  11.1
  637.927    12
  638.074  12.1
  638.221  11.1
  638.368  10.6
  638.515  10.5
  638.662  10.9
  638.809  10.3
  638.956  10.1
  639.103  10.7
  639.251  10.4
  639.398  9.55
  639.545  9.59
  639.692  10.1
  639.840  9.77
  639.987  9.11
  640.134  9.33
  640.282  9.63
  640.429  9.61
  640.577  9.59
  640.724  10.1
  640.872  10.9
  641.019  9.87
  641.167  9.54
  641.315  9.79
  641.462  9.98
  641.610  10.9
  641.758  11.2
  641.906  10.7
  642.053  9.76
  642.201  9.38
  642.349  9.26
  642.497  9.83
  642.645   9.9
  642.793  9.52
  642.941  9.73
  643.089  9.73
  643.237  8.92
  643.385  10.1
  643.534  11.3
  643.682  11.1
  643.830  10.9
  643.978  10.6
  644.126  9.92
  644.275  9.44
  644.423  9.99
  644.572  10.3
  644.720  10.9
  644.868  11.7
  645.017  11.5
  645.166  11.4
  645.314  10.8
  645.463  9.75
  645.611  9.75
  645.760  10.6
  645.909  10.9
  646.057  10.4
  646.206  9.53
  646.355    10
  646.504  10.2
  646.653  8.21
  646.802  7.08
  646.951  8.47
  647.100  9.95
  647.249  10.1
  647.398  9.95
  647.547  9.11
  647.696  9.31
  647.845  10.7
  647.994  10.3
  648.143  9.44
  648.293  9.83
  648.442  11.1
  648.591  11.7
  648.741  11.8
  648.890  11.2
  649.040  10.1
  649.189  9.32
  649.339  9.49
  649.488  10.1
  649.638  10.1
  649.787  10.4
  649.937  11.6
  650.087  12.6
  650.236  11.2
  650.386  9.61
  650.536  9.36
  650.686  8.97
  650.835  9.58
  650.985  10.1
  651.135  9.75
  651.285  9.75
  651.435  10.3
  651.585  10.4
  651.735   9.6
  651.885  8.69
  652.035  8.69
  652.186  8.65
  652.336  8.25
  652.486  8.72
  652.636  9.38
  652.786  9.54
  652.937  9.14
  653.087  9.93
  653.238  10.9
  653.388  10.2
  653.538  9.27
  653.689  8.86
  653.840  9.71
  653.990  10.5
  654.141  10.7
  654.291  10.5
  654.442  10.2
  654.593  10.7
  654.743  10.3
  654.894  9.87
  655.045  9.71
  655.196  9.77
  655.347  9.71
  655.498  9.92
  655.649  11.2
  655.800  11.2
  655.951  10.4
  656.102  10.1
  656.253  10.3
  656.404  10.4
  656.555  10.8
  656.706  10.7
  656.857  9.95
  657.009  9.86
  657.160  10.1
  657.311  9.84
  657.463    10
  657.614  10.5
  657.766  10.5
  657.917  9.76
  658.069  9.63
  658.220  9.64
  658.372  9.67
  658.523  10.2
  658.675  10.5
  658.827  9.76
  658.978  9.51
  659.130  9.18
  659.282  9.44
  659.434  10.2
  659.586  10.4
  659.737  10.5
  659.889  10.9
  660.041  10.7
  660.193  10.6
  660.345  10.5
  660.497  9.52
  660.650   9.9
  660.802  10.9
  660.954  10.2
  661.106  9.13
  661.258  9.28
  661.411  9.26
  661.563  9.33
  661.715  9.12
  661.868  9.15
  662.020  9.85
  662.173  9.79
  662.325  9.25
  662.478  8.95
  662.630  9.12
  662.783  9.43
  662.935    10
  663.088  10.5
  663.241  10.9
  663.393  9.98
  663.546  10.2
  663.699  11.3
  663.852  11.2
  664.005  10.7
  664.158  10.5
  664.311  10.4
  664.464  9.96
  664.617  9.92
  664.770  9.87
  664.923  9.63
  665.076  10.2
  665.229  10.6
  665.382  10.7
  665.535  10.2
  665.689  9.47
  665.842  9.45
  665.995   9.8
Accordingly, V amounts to 0.13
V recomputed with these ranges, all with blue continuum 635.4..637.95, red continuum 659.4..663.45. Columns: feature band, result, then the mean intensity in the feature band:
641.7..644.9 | 0.01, 10.2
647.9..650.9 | -0.09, 10.4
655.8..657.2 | -0.05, 10.3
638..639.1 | -0.06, 10.8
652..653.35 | 0.10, 9.29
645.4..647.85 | 0.12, 9.62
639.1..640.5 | 0.07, 9.73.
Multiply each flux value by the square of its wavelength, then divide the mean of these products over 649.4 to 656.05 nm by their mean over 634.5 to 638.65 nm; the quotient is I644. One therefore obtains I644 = 1.0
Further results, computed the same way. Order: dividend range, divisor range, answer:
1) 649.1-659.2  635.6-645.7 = 1.01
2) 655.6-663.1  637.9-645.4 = 1.03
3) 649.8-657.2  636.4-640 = 1.00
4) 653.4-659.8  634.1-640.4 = 1.06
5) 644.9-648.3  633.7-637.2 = 1.02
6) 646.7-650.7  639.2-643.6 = 1.05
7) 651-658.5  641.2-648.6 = 1.02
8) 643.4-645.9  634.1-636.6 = 1.11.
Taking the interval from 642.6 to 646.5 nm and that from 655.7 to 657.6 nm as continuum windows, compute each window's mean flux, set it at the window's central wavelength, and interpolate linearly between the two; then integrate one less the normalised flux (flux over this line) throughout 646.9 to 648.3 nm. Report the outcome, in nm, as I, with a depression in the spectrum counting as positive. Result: 0.08 nm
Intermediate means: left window 10.3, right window 10.3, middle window 9.73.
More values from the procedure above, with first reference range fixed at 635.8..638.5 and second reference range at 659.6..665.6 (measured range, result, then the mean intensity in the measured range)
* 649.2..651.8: 0.05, 10.2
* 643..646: 0.01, 10.5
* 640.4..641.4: 0.06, 9.93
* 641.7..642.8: 0.06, 9.95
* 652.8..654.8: 0.04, 10.1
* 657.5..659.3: 0.05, 9.87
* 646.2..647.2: 0.13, 9.05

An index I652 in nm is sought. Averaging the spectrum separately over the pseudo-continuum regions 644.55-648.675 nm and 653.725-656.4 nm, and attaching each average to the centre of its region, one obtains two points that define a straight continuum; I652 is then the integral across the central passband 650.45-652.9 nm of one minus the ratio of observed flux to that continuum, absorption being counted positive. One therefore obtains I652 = 0.20 nm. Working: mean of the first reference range 10.1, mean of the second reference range 10.3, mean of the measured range 9.36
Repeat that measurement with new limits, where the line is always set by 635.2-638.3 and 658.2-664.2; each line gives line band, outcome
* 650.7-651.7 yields 0.02 nm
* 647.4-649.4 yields -0.02 nm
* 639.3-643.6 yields 0.16 nm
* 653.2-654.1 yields 0.02 nm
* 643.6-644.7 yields -0.01 nm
